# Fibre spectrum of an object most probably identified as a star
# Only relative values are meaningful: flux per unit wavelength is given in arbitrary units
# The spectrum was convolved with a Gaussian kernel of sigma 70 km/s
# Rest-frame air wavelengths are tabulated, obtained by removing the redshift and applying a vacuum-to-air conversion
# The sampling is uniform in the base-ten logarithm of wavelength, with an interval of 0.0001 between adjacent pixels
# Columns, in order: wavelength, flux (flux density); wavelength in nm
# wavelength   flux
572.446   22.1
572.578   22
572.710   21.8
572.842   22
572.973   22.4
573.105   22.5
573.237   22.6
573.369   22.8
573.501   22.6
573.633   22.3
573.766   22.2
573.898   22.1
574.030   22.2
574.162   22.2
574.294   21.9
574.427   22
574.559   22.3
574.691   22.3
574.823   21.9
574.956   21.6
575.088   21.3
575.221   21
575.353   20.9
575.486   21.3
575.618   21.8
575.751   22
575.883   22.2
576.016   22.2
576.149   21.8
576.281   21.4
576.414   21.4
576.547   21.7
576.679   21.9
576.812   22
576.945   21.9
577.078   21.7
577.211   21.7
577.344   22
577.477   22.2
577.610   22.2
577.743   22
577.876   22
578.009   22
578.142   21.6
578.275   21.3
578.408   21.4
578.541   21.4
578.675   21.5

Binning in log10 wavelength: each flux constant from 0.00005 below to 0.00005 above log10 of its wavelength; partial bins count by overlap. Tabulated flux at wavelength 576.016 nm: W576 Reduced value 22.2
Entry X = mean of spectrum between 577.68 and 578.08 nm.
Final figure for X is 22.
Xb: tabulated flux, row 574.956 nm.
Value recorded 21.6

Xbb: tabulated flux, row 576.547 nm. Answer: 21.7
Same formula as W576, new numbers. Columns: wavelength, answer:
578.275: 21.3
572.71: 21.8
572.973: 22.4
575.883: 22.2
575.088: 21.3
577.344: 22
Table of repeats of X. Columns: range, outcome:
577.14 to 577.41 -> 21.8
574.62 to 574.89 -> 22.1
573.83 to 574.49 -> 22.1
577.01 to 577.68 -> 21.9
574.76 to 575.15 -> 21.6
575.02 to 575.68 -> 21.3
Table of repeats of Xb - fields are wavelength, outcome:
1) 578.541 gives 21.4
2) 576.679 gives 21.9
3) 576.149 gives 21.8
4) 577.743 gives 22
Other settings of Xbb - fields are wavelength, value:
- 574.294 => 21.9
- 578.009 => 22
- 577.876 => 22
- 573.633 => 22.3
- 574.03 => 22.2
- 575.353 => 20.9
